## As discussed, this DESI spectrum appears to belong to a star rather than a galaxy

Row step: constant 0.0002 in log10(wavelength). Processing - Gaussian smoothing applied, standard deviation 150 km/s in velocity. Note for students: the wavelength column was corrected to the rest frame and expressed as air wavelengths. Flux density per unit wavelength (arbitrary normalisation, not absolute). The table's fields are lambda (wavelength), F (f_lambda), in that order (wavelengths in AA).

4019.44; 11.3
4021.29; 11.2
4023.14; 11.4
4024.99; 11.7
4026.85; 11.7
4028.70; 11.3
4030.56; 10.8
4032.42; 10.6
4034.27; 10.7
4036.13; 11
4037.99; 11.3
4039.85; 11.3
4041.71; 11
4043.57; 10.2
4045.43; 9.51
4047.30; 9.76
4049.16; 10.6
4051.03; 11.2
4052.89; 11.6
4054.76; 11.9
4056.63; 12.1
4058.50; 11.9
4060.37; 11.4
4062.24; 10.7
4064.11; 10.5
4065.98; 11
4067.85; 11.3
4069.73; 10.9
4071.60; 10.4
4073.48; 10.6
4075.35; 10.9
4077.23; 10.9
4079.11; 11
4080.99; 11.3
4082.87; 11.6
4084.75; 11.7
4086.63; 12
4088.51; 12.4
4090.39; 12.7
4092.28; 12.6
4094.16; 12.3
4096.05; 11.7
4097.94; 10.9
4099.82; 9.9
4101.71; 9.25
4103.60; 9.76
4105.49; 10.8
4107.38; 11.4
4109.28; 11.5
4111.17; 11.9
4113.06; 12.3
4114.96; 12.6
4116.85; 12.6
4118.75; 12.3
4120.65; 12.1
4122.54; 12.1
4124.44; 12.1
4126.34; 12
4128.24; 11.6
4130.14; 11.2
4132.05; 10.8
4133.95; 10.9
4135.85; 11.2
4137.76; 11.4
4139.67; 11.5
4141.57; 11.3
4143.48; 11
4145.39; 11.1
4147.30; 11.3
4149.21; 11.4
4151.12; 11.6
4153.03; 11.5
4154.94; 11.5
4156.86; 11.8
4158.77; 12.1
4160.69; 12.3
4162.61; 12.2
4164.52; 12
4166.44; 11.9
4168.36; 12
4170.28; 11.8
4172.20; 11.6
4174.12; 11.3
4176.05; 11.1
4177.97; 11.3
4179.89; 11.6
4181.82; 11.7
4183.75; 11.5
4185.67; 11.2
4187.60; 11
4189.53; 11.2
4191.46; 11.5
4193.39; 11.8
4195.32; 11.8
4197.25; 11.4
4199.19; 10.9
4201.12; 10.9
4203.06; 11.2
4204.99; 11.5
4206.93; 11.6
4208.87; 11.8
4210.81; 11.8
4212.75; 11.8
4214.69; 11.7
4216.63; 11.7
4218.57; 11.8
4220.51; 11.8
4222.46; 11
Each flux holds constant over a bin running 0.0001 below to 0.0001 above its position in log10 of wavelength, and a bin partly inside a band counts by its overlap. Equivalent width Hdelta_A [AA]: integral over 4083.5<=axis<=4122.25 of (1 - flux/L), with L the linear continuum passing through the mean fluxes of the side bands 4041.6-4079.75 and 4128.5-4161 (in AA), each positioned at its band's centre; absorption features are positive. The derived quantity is -1.7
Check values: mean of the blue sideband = 10.9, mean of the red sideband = 11.4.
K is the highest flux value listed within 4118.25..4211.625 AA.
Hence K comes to 12.3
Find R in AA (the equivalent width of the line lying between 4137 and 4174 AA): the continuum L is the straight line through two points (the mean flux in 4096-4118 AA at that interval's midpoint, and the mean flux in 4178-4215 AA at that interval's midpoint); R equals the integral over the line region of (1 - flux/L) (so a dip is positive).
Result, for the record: -1.0 AA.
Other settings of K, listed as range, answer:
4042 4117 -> 12.7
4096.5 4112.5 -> 11.9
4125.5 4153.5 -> 12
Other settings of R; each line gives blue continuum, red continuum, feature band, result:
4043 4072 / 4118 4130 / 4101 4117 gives 0.6 AA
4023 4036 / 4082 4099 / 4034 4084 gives 2.4 AA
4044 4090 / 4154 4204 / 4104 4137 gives -1.0 AA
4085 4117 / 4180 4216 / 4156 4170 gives -0.7 AA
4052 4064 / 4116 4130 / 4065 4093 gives 0.7 AA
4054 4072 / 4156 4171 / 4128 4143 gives 0.7 AA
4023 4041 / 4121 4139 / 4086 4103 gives -0.2 AA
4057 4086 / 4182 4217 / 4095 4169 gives -1.5 AA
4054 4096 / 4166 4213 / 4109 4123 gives -0.9 AA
